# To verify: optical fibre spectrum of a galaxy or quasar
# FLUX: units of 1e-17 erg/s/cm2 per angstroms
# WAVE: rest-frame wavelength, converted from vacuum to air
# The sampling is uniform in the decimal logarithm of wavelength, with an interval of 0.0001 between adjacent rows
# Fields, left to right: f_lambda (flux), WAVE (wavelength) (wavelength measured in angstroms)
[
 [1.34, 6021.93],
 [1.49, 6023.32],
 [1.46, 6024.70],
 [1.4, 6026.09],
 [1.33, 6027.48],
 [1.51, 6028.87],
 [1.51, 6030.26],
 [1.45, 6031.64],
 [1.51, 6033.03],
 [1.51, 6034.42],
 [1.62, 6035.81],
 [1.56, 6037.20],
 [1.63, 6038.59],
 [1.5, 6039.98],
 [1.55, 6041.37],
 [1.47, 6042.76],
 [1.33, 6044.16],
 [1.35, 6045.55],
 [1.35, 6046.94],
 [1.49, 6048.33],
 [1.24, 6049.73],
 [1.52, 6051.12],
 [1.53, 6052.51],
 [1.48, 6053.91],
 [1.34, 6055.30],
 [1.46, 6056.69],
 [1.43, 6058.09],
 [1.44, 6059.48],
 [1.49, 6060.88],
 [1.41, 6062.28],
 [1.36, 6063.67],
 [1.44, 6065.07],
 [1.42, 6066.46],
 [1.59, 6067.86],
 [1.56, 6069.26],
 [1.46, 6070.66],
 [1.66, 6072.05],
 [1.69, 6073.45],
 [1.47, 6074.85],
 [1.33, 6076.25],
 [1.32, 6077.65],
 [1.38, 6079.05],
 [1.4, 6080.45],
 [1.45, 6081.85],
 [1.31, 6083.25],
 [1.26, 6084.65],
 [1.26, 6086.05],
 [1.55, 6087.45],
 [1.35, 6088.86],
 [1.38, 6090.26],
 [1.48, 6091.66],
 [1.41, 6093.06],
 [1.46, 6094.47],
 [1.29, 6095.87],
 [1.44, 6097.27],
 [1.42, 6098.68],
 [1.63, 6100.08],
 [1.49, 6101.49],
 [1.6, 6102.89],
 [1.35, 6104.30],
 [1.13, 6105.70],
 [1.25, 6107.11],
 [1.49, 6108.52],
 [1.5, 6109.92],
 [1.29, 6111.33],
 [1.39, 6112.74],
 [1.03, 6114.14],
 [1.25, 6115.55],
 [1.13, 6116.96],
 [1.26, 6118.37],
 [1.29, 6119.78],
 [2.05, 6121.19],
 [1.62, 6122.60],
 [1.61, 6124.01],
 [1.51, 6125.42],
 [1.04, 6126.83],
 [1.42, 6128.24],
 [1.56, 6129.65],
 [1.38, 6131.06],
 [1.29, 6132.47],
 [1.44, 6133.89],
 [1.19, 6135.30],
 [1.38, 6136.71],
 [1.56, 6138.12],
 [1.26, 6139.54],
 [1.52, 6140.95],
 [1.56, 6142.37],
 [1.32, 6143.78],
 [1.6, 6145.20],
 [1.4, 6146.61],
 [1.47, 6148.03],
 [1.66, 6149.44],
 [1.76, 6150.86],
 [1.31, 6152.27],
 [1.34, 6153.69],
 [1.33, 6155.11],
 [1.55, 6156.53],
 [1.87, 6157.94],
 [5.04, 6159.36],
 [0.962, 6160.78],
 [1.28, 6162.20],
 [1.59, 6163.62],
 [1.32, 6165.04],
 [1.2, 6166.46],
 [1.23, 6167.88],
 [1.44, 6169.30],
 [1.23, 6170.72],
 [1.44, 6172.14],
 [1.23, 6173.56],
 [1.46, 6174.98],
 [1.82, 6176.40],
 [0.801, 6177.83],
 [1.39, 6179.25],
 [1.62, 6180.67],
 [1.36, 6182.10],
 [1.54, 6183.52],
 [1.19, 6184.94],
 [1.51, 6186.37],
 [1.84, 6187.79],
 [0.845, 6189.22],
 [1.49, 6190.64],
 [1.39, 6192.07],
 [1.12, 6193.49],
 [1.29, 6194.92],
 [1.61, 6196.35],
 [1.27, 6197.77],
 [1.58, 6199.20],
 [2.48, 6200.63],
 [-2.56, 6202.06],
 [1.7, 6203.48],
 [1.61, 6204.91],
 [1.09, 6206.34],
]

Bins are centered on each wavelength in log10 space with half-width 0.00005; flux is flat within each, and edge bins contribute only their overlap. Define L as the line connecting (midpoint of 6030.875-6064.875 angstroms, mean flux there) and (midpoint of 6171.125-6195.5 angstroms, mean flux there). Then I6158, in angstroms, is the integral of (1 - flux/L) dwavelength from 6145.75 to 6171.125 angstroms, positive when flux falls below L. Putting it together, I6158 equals -4.1 angstroms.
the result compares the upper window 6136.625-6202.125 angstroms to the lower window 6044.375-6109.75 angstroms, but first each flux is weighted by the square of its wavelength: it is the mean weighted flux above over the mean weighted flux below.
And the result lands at 1.06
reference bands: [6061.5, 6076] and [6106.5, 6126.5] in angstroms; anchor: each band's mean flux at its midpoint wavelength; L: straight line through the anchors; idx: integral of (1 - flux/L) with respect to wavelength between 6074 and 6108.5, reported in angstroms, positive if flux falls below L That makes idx 1.4 angstroms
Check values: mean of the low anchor 1.5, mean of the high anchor 1.4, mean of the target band 1.4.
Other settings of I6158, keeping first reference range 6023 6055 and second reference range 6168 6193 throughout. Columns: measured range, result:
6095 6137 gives 0.89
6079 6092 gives 0.54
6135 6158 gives -1.09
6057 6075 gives -0.53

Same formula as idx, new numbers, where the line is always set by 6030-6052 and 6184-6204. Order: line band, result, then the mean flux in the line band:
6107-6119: 0.5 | 1.29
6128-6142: -1.1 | 1.4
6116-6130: -1.2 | 1.44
